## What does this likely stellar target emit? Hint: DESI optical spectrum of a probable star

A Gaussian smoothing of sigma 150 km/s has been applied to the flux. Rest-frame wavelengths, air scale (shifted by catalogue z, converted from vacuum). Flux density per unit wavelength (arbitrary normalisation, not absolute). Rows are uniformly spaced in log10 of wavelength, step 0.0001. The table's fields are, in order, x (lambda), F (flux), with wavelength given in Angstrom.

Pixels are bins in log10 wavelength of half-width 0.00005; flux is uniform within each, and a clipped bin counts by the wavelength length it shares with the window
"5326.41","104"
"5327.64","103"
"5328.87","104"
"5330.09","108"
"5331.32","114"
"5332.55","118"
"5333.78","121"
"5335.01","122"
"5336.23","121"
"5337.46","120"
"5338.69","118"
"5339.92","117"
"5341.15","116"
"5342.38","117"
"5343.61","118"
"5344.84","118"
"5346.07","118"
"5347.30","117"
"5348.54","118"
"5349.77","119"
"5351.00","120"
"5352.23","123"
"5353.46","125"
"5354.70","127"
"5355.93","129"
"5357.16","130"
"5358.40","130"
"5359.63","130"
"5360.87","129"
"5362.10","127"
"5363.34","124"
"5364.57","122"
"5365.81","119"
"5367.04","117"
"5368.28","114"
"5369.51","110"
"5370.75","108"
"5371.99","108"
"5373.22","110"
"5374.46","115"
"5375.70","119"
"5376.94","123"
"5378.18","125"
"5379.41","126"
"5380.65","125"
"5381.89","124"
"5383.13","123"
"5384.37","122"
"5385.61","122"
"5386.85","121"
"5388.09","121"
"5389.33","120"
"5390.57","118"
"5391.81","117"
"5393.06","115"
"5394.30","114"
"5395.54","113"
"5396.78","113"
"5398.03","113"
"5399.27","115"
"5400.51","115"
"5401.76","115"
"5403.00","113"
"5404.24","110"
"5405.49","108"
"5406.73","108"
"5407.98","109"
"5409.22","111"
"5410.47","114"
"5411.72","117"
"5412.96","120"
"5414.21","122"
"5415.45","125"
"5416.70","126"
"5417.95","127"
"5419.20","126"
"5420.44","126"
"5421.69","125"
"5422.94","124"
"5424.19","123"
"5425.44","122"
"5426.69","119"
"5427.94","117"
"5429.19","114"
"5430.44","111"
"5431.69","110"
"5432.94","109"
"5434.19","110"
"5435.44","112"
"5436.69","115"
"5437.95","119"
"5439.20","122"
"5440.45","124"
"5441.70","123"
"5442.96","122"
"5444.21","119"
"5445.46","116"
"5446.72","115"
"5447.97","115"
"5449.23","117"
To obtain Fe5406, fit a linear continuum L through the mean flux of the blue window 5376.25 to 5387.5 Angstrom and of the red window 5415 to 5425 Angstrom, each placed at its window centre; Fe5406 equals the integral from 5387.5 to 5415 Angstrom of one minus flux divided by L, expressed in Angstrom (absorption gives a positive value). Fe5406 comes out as 2.13 Angstrom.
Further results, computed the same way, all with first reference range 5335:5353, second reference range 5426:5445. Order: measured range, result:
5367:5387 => -0.07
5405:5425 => -0.44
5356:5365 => -0.70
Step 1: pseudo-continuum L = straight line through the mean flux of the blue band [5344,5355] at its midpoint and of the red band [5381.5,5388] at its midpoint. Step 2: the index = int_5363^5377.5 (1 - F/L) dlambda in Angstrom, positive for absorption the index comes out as 0.7 Angstrom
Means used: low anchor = 120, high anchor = 122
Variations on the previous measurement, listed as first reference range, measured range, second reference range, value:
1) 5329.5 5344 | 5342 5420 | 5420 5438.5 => -1.2 Angstrom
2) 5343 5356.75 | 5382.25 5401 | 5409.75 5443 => 0.4 Angstrom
